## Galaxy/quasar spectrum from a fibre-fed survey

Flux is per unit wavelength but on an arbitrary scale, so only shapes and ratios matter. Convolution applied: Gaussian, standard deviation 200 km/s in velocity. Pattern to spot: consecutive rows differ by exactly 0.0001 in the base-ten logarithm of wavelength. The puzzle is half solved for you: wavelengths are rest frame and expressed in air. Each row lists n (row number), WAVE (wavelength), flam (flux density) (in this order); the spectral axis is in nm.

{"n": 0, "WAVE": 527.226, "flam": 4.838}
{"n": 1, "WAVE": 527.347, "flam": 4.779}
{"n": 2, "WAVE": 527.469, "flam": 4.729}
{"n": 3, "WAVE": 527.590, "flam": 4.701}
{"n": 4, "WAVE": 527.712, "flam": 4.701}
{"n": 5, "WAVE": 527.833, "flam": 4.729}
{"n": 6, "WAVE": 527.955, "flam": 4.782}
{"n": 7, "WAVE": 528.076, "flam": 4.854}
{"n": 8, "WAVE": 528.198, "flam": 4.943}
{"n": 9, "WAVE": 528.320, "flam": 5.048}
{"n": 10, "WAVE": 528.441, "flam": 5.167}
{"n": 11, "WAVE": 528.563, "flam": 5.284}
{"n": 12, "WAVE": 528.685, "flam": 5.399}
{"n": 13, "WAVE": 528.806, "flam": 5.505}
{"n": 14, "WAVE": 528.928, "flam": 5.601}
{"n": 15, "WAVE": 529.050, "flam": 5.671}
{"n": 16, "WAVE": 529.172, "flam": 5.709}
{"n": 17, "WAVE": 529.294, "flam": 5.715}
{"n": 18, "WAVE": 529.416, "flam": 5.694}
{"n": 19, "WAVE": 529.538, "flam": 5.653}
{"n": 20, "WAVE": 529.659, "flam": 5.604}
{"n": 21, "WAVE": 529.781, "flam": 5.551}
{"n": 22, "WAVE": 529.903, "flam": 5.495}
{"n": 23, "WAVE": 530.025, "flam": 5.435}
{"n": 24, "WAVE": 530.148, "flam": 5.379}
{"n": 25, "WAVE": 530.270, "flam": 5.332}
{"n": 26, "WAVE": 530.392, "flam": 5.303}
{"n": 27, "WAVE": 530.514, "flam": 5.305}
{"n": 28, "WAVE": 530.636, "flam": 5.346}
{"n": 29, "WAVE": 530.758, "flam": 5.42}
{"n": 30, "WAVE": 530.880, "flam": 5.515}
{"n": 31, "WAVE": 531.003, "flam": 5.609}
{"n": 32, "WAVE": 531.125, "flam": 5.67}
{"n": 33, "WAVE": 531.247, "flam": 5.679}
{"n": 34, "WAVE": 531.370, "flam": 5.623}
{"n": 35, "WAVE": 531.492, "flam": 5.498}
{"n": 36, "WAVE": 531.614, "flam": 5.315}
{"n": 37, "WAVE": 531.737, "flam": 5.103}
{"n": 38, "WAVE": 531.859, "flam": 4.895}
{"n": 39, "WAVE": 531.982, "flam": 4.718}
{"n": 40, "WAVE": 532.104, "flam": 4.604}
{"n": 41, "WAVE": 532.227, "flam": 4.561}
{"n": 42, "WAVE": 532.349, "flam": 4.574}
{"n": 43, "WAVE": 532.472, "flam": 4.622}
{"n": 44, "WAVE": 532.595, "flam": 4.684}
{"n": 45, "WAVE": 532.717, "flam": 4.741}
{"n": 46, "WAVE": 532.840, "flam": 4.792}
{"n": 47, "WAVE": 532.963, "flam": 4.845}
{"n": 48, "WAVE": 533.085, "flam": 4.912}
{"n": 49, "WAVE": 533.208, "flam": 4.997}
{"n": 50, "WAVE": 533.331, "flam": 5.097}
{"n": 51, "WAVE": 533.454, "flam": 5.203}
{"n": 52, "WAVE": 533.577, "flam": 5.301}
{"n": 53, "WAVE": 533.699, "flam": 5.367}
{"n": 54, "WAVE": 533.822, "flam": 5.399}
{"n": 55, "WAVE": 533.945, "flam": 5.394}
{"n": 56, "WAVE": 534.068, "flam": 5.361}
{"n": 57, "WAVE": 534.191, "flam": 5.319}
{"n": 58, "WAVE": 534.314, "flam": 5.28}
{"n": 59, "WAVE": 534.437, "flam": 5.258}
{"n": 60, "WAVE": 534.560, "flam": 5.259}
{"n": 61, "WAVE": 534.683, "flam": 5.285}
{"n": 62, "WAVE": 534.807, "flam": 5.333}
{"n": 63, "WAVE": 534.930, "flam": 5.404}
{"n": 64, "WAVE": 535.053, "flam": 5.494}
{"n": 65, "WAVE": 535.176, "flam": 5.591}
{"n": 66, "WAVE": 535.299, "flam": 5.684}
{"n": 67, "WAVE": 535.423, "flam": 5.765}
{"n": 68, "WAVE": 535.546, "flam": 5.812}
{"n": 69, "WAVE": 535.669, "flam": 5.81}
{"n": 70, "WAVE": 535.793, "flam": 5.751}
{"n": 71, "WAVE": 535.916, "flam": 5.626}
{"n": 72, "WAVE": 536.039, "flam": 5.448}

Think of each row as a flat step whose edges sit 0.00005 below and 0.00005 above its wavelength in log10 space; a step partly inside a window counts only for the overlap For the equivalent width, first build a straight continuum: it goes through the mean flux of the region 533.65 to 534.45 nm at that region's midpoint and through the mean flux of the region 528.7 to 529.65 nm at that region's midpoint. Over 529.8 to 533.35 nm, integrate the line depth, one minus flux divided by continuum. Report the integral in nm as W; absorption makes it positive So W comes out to 0.23 nm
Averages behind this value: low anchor 5.64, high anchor 5.34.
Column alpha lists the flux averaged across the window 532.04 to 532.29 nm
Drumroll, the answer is 4.6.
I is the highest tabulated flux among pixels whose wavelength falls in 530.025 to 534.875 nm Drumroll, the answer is 5.679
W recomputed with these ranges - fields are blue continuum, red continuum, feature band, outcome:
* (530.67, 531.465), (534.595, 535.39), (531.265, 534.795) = 0.28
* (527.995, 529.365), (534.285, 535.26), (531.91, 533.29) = 0.16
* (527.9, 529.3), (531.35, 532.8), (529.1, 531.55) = -0.21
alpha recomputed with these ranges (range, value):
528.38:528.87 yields 5.35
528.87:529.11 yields 5.63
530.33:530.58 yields 5.31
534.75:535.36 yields 5.51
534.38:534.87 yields 5.28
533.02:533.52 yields 5.05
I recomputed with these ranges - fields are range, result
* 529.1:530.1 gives 5.715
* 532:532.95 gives 4.792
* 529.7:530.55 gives 5.551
